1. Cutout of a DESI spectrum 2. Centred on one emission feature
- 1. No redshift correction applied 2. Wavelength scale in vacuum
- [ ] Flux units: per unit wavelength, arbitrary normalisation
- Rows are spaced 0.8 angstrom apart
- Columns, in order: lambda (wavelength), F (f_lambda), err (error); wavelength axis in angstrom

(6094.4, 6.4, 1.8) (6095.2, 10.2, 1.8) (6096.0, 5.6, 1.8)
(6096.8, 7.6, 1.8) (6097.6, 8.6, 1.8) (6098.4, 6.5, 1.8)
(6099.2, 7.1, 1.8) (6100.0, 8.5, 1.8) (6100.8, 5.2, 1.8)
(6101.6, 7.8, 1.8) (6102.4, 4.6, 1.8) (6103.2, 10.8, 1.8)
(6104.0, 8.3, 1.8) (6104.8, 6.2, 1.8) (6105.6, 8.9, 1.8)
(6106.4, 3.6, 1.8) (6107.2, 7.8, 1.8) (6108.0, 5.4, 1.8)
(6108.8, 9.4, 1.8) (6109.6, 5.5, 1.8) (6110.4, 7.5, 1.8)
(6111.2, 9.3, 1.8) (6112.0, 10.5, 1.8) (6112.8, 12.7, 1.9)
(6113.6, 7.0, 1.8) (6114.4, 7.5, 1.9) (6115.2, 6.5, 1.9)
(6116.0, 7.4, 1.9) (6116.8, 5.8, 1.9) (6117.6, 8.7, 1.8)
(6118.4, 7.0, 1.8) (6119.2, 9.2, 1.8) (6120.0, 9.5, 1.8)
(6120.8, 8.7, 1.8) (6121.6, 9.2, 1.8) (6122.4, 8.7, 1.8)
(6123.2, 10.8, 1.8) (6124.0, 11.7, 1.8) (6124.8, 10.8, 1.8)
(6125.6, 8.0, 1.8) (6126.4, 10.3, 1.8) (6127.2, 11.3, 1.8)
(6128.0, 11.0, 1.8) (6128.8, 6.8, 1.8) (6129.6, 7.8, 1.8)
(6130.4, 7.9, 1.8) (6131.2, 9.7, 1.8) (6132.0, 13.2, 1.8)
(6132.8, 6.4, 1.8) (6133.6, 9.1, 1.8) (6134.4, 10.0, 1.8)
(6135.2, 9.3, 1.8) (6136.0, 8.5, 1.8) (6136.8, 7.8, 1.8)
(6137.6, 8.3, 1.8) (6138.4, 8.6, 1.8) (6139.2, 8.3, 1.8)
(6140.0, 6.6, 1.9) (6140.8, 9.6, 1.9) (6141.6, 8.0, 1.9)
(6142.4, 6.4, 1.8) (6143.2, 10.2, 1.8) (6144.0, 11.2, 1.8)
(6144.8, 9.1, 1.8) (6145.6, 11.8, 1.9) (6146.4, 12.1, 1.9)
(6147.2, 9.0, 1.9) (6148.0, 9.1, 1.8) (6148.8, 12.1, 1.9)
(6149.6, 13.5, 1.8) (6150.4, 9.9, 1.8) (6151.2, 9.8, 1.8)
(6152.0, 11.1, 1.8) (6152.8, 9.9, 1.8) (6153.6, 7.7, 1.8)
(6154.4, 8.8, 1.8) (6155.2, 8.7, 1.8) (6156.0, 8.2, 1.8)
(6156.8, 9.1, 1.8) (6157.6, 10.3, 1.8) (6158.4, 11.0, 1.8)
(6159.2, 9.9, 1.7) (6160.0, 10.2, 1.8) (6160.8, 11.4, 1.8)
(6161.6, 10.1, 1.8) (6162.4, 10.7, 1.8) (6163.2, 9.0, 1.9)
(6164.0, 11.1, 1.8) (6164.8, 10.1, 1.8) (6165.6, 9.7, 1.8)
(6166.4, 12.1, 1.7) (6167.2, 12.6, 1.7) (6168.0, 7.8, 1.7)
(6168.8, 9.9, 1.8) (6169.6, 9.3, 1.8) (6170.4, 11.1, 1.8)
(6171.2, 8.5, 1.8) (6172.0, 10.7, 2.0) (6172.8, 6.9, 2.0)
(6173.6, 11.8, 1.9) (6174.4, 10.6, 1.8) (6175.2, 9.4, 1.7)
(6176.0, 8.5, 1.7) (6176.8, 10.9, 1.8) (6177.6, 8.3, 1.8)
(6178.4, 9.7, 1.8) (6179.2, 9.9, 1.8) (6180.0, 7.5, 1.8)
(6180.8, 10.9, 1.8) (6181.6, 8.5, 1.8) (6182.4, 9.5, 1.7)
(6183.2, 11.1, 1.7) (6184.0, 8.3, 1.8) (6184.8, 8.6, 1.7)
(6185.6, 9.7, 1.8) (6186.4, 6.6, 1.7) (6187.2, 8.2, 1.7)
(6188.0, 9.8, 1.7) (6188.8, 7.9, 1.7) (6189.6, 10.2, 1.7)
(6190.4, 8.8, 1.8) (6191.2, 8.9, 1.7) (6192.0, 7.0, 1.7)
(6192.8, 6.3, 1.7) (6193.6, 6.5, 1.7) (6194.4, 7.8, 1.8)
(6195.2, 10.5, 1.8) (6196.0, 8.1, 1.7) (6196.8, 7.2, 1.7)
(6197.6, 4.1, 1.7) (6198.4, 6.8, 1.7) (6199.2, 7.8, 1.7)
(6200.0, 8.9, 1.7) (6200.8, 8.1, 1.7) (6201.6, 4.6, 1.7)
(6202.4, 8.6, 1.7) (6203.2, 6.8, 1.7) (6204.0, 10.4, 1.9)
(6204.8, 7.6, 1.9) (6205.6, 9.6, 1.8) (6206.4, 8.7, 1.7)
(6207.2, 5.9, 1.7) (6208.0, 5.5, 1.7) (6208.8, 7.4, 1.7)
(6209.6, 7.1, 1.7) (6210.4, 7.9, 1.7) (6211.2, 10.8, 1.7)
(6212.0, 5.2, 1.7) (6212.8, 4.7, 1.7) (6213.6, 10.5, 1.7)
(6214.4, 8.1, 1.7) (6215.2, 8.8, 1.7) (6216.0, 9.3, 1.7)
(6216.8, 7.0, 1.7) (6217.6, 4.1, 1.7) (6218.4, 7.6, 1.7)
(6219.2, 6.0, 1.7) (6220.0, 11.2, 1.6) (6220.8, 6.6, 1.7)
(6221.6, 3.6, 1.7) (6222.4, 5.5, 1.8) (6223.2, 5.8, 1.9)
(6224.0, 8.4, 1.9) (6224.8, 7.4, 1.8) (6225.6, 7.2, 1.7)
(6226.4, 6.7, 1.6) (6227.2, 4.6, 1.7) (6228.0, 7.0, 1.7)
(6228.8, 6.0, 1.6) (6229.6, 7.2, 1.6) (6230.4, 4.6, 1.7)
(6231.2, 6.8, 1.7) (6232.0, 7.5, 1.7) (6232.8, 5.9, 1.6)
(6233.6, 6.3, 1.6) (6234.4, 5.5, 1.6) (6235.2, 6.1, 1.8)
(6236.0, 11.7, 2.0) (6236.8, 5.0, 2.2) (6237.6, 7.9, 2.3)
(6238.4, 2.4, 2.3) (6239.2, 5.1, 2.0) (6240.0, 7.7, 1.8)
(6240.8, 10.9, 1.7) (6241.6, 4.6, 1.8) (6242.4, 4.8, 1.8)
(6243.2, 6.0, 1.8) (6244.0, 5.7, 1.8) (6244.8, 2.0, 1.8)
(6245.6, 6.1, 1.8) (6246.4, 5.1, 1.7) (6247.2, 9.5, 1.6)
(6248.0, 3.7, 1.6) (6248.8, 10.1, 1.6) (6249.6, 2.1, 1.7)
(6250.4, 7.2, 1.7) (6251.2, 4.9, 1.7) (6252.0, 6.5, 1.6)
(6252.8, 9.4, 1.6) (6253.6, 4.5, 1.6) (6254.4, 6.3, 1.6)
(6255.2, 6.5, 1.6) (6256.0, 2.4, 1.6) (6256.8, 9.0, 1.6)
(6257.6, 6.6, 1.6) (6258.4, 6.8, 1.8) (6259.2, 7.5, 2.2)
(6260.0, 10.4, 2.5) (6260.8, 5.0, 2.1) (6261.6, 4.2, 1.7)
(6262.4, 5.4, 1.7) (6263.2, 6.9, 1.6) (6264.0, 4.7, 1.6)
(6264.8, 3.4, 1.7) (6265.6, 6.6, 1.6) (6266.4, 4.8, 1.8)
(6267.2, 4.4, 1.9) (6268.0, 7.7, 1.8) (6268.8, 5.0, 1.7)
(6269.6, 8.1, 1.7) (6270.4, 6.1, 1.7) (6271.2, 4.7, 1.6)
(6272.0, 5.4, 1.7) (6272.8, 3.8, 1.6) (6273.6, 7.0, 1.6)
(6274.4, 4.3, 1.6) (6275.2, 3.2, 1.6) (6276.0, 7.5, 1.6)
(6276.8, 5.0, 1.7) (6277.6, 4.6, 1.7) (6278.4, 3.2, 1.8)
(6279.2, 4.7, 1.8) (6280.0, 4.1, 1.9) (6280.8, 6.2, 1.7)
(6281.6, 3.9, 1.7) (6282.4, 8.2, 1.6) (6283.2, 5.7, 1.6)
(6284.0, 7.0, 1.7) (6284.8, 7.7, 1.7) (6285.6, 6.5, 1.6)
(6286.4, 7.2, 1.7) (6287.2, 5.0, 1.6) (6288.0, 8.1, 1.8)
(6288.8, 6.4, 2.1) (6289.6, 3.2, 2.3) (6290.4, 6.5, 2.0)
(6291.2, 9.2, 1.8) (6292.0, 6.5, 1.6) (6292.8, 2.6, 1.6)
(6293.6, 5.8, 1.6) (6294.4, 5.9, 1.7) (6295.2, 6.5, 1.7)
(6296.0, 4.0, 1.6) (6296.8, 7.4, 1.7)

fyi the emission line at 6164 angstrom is Mg II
